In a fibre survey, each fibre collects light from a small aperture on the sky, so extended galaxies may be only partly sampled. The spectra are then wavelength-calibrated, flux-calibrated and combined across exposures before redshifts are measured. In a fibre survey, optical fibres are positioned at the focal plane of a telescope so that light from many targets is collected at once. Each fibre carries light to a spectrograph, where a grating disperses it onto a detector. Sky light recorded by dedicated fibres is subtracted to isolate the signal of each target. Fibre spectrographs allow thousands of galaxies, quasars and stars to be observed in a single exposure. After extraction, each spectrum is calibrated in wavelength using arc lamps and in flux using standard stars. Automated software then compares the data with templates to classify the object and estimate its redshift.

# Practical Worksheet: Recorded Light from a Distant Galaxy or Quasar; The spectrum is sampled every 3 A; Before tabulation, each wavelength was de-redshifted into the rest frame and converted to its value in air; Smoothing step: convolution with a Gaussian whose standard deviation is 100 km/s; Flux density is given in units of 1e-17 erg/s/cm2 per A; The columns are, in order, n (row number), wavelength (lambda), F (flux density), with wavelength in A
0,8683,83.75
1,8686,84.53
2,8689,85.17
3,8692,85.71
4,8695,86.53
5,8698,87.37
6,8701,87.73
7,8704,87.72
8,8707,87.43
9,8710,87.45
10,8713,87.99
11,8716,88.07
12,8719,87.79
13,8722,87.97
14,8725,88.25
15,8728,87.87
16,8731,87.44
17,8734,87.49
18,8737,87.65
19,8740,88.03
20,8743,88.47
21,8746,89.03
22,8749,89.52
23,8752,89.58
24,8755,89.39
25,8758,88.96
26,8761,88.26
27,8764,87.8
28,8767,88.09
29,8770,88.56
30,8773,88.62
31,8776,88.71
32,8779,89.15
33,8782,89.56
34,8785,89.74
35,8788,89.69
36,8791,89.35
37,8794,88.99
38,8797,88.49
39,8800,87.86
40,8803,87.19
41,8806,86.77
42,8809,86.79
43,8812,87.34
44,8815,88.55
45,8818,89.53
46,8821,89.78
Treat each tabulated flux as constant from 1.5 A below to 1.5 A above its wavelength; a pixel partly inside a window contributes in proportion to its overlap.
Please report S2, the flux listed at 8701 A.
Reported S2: 87.73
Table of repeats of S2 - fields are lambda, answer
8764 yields 87.8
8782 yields 89.56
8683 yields 83.75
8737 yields 87.65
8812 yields 87.34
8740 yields 88.03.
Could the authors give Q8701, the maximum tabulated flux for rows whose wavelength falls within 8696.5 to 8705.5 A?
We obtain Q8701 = 87.73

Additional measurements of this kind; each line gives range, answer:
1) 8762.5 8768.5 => 88.09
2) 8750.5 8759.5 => 89.58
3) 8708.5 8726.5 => 88.25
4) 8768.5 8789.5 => 89.74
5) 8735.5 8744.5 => 88.47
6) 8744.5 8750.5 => 89.52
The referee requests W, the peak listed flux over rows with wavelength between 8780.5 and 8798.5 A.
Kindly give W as 89.74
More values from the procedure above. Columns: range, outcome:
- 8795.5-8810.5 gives 88.49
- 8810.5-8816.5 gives 88.55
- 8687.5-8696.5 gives 86.53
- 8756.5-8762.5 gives 88.96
